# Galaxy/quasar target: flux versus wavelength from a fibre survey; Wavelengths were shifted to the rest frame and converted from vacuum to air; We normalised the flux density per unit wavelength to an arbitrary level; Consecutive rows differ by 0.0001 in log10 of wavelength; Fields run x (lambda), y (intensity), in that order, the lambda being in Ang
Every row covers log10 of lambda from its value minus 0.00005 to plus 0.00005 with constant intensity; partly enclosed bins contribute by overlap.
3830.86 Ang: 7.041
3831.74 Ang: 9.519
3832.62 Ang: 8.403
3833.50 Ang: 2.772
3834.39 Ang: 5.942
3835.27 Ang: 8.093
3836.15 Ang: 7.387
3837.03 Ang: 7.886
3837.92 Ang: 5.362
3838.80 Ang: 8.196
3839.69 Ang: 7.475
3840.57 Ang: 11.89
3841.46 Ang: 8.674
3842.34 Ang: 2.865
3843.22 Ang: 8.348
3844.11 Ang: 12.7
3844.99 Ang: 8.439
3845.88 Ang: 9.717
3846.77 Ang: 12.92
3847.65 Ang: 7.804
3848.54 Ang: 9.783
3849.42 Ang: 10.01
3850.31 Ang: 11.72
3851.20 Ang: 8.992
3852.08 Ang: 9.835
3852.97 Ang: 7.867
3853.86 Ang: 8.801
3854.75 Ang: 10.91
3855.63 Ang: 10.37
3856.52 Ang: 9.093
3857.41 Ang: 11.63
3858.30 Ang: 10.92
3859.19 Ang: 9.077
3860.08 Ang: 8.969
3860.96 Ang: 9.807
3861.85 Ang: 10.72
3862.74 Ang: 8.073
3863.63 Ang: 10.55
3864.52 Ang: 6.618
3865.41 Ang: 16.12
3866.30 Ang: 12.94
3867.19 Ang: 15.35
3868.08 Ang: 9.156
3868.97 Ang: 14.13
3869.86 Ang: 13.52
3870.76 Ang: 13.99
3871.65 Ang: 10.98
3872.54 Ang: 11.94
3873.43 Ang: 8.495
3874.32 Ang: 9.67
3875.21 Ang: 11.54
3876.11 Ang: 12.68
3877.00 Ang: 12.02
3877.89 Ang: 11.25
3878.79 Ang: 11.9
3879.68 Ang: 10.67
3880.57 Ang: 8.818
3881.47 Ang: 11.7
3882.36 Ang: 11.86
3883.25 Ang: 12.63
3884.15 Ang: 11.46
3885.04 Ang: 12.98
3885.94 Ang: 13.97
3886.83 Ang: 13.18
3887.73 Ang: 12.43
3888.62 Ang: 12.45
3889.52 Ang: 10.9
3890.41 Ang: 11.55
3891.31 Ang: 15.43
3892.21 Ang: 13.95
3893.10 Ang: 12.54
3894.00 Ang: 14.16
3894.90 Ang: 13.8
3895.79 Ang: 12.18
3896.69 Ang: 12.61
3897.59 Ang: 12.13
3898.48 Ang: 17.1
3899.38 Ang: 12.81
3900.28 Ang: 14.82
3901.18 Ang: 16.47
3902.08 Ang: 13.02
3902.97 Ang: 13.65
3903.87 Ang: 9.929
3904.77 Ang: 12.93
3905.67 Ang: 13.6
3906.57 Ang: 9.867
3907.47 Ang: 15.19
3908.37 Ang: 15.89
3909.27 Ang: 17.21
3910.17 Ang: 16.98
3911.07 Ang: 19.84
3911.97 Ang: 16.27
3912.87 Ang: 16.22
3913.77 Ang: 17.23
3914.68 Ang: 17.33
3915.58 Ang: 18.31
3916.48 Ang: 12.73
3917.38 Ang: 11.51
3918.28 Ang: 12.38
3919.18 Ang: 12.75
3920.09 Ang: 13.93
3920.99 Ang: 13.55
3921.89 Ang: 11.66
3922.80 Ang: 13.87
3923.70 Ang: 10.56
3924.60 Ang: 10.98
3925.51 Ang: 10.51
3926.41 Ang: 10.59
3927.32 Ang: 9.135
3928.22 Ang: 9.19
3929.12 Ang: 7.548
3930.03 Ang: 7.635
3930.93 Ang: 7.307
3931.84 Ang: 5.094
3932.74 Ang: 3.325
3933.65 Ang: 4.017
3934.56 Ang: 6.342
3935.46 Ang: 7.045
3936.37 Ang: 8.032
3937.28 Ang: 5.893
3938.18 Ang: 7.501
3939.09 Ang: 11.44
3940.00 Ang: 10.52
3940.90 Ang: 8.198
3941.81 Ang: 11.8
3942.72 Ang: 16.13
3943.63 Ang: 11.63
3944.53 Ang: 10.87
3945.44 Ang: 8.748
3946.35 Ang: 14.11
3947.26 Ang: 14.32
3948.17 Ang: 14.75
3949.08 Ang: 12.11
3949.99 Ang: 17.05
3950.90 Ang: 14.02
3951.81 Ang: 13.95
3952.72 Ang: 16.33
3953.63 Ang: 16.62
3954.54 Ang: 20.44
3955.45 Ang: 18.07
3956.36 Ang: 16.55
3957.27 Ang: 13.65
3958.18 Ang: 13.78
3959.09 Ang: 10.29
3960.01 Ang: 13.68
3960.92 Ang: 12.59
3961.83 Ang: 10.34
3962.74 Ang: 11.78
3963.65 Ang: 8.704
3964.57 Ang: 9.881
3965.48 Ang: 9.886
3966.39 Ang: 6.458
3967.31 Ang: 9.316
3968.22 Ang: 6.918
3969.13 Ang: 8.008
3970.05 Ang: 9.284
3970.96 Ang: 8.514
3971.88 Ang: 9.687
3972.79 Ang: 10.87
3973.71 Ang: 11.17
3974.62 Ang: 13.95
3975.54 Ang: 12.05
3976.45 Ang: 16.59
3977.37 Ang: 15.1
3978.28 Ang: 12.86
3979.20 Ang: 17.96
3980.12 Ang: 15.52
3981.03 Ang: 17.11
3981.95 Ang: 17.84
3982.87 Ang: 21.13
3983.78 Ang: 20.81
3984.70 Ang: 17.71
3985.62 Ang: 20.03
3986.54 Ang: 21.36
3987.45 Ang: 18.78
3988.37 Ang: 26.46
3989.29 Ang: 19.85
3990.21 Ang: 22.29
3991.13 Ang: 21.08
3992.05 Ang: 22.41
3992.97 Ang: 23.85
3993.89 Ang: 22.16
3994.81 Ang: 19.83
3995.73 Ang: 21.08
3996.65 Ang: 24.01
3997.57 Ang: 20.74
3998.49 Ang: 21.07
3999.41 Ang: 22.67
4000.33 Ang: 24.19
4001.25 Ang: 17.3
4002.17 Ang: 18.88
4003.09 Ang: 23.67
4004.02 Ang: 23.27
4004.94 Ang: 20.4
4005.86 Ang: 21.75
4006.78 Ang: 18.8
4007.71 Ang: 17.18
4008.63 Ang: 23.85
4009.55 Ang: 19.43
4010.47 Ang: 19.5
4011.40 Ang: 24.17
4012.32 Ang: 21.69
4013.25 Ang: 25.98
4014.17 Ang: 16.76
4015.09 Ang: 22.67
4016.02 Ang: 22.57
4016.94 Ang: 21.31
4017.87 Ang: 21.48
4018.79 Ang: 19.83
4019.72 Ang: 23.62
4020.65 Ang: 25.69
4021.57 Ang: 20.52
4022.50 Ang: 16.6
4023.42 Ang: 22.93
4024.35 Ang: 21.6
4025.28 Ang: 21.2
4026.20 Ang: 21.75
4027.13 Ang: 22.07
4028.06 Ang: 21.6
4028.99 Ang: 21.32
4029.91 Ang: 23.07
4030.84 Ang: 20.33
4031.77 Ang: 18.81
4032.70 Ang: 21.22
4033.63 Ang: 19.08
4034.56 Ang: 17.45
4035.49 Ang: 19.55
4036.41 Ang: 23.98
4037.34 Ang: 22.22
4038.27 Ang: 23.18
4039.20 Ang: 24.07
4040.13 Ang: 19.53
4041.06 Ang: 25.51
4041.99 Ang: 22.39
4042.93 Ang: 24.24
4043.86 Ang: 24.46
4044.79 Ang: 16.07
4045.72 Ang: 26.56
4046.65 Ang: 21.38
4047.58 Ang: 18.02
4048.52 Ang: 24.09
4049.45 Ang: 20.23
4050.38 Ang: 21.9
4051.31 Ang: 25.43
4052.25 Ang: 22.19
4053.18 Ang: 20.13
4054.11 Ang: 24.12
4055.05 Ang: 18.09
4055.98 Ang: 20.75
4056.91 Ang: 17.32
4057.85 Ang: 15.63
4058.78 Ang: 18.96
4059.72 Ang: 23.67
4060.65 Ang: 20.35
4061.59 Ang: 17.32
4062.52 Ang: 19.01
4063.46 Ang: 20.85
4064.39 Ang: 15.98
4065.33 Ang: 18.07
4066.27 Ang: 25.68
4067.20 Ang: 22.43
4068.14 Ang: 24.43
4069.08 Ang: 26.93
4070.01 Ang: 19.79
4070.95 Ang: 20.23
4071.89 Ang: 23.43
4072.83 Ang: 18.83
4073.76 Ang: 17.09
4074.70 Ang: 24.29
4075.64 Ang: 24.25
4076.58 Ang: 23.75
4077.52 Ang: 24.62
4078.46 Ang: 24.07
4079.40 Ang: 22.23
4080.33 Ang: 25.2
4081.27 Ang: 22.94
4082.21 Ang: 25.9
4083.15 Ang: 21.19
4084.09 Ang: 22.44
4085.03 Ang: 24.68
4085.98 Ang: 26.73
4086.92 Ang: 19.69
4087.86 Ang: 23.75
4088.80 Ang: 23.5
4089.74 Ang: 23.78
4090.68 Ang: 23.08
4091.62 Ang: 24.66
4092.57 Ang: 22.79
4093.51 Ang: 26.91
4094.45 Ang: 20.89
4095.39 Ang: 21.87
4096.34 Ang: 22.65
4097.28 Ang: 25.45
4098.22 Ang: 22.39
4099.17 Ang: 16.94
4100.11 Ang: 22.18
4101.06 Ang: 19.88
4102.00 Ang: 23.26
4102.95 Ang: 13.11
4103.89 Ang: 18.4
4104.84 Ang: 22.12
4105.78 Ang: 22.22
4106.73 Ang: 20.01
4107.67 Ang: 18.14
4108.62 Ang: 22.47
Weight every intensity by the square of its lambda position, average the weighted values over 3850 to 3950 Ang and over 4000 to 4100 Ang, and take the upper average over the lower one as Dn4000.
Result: 2.0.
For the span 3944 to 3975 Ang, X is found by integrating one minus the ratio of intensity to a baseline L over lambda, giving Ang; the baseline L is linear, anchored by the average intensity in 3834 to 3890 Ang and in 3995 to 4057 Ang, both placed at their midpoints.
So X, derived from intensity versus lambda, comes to 8.5 Ang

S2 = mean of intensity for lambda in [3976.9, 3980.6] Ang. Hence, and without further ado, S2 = 15.4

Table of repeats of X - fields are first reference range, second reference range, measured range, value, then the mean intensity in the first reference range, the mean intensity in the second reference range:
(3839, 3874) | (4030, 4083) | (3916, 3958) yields 9.77 Ang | 10.3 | 21.6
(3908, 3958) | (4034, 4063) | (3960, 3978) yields 5.30 Ang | 12.4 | 21.2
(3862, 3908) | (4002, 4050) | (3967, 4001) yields 2.67 Ang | 12.4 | 21.5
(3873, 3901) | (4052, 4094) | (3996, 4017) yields -3.15 Ang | 12.4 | 22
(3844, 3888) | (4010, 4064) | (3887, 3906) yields -0.63 Ang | 11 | 21.3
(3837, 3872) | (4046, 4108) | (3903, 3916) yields -2.44 Ang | 10.1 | 21.7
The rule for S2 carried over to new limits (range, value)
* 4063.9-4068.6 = 21.3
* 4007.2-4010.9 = 20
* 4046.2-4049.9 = 20.9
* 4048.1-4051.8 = 22.9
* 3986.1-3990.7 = 21.8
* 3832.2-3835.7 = 6.28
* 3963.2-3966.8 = 8.76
